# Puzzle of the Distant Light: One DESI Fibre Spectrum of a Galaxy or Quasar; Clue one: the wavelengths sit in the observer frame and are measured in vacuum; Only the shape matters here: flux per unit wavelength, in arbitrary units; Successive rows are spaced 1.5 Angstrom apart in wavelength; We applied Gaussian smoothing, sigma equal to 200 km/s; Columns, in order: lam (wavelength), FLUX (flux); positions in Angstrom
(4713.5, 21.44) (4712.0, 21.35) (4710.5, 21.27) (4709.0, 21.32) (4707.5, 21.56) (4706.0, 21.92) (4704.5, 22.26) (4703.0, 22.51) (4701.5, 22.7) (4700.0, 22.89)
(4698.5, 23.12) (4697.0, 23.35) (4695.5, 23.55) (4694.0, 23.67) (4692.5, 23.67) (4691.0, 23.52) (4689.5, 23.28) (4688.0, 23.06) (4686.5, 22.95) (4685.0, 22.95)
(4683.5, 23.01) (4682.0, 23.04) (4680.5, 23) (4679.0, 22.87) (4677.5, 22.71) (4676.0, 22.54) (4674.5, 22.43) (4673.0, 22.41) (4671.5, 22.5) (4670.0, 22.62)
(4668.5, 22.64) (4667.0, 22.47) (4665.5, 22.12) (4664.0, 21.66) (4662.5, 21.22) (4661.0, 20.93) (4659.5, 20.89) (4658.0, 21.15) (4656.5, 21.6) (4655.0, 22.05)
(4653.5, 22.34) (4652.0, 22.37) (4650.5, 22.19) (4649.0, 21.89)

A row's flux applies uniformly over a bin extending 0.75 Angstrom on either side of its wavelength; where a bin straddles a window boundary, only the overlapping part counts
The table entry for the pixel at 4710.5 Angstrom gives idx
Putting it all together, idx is 21.27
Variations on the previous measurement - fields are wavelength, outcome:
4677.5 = 22.71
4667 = 22.47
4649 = 21.89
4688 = 23.06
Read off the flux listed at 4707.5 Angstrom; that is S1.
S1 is 21.56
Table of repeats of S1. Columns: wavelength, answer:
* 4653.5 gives 22.34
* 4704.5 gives 22.26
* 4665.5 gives 22.12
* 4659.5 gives 20.89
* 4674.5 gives 22.43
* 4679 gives 22.87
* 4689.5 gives 23.28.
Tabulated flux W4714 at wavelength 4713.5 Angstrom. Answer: 21.44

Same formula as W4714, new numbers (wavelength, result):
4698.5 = 23.12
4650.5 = 22.19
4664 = 21.66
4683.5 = 23.01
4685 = 22.95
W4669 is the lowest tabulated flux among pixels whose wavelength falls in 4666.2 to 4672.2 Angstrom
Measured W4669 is 22.47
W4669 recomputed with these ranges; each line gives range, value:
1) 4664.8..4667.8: 22.12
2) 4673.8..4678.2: 22.43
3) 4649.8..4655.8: 22.05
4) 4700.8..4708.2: 21.56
